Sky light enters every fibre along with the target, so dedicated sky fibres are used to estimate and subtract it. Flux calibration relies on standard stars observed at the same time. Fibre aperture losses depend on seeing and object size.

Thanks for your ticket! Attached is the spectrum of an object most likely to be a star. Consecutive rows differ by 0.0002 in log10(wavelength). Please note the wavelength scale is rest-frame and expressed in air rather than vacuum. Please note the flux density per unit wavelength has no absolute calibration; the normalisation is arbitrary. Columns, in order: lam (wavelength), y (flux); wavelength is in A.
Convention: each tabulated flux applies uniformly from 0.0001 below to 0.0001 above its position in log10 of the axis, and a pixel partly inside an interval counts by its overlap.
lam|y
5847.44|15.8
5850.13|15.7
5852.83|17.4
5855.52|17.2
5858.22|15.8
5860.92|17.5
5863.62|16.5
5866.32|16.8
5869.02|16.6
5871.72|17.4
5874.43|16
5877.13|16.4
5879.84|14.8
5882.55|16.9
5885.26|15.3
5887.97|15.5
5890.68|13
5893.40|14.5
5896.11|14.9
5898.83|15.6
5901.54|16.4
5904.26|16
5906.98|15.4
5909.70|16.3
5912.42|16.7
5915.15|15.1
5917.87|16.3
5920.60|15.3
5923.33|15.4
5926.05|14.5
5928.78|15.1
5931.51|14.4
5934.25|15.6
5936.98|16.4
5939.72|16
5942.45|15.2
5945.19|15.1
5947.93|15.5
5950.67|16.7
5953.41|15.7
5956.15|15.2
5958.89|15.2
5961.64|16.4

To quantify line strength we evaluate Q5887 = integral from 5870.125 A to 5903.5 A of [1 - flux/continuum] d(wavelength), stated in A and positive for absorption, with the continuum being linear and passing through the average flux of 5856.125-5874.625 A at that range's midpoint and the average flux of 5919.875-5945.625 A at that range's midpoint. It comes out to 1.4 A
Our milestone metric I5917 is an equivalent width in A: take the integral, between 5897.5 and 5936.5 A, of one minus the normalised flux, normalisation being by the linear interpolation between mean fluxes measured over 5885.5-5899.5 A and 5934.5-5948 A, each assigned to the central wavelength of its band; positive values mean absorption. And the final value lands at -1.1 A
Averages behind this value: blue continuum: 14.7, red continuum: 15.6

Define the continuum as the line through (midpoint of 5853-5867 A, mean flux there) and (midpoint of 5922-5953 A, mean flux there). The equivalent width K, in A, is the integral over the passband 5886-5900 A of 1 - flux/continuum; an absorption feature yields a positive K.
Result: 1.3 A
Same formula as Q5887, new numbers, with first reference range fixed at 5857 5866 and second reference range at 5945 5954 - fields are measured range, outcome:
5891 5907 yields 1.0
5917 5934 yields 0.9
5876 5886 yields 0.4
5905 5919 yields 0.2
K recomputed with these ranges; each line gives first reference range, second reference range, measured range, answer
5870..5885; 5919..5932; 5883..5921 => 0.3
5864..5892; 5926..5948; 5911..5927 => -0.1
